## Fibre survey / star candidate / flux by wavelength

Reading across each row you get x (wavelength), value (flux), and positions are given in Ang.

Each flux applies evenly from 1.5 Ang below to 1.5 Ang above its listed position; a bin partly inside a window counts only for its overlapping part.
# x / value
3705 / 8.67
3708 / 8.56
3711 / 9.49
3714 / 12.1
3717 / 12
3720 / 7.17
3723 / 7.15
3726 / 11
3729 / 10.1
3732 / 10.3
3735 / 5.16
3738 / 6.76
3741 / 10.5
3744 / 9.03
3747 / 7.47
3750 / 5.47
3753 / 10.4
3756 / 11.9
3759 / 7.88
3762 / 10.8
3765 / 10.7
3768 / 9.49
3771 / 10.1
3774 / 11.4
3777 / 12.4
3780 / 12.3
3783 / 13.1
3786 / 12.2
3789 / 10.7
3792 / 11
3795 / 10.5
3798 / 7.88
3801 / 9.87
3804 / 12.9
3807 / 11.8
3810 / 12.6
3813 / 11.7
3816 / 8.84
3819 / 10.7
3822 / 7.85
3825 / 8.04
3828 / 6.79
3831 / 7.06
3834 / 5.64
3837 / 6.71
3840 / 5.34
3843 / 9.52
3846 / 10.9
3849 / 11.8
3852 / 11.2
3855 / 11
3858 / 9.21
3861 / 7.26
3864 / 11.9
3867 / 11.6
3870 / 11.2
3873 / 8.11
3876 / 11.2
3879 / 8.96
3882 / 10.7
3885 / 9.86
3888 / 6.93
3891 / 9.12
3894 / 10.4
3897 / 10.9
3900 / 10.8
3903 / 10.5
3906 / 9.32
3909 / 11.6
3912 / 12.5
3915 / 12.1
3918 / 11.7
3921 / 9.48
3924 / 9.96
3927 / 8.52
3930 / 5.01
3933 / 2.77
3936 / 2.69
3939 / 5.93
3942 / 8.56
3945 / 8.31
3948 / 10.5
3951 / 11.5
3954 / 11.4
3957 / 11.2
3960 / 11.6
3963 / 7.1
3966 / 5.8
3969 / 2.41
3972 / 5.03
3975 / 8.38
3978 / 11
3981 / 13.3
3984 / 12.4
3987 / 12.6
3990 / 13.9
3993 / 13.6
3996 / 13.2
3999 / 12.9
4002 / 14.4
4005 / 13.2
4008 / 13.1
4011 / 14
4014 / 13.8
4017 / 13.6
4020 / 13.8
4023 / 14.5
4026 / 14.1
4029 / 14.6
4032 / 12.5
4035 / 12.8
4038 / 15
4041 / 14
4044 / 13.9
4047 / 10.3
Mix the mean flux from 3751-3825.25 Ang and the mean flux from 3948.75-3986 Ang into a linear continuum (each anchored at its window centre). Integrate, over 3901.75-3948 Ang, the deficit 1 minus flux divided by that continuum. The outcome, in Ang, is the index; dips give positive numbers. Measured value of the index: 4.9 Ang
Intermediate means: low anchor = 10.7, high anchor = 9.33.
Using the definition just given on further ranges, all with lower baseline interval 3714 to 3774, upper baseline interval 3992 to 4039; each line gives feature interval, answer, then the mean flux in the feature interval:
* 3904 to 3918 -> 0.7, 11.4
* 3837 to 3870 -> 3.5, 9.88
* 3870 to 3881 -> 1.6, 9.72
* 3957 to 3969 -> 4.7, 7.83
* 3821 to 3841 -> 7.3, 6.78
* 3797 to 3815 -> -1.5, 11.2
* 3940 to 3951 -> 2.8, 9.3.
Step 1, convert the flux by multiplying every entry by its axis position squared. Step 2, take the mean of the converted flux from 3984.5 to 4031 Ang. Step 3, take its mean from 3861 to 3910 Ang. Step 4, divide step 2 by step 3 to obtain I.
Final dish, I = 1.44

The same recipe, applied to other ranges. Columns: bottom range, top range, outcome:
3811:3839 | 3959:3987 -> 1.15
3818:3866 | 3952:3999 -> 1.25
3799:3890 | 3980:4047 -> 1.54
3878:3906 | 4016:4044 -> 1.52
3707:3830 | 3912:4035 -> 1.20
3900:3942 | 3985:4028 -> 1.64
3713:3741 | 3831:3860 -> 1.04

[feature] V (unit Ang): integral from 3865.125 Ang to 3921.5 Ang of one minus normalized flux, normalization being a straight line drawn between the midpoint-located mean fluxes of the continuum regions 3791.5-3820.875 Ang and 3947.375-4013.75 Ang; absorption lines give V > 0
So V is 2.7 Ang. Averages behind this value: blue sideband 10.7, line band 10.4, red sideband 11.1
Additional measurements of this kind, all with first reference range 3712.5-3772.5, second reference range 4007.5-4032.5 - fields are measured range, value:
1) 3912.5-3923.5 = 0.9 Ang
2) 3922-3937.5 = 8.1 Ang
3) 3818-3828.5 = 2.2 Ang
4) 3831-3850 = 4.9 Ang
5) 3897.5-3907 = 1.3 Ang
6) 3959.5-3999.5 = 9.4 Ang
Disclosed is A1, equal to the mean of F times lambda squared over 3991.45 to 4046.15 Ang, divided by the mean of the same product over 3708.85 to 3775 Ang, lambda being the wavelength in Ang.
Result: 1.69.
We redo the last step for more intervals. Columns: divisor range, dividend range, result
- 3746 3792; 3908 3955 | 0.92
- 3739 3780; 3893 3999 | 1.08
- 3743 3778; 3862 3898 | 1.10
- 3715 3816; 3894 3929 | 1.13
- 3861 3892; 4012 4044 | 1.52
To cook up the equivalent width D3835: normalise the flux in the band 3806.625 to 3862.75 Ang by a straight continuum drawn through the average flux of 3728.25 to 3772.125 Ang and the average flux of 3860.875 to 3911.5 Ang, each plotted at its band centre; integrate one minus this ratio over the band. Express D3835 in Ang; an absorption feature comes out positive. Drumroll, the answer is 3.5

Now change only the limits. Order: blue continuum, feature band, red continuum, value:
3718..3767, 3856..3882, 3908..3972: -4.1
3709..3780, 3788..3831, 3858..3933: -1.3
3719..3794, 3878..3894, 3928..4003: 0.5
